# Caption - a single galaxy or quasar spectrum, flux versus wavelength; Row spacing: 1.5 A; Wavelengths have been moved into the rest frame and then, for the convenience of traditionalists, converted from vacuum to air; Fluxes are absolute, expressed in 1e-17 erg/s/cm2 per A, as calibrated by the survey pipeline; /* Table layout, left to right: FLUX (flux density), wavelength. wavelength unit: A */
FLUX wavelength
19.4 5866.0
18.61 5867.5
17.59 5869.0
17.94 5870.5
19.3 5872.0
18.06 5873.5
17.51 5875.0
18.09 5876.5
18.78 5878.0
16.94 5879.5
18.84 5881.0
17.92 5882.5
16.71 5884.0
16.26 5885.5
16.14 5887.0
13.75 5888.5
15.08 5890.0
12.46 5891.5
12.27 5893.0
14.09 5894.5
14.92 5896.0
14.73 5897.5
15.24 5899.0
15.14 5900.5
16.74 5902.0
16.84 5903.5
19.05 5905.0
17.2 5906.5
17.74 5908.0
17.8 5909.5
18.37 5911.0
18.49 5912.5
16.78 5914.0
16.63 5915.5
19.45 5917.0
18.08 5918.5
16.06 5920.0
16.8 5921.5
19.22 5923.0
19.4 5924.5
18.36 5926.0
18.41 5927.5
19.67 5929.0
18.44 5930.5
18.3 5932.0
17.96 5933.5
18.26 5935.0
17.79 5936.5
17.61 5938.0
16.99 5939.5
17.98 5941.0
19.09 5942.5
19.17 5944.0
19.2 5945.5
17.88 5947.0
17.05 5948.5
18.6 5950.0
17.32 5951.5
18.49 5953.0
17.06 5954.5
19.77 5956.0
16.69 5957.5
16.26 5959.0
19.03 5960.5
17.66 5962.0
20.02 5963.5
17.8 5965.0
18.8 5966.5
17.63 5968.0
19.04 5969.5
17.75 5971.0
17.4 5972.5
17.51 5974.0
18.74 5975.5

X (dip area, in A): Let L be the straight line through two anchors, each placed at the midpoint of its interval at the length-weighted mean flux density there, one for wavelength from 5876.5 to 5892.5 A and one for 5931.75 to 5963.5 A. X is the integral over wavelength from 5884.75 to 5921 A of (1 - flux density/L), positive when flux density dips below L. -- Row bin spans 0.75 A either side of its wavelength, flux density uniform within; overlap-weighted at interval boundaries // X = 1.3 A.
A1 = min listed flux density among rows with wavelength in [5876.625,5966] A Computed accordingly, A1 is 12.27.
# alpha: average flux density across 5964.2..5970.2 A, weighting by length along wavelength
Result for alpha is 18.3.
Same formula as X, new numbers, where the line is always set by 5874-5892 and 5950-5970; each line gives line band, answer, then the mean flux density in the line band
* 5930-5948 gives -0.5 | 18.2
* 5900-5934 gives -1.2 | 17.9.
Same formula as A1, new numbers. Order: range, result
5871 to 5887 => 16.14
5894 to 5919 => 14.09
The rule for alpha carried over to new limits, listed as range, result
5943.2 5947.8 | 18.7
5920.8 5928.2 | 18.4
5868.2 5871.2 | 17.8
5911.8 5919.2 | 17.9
